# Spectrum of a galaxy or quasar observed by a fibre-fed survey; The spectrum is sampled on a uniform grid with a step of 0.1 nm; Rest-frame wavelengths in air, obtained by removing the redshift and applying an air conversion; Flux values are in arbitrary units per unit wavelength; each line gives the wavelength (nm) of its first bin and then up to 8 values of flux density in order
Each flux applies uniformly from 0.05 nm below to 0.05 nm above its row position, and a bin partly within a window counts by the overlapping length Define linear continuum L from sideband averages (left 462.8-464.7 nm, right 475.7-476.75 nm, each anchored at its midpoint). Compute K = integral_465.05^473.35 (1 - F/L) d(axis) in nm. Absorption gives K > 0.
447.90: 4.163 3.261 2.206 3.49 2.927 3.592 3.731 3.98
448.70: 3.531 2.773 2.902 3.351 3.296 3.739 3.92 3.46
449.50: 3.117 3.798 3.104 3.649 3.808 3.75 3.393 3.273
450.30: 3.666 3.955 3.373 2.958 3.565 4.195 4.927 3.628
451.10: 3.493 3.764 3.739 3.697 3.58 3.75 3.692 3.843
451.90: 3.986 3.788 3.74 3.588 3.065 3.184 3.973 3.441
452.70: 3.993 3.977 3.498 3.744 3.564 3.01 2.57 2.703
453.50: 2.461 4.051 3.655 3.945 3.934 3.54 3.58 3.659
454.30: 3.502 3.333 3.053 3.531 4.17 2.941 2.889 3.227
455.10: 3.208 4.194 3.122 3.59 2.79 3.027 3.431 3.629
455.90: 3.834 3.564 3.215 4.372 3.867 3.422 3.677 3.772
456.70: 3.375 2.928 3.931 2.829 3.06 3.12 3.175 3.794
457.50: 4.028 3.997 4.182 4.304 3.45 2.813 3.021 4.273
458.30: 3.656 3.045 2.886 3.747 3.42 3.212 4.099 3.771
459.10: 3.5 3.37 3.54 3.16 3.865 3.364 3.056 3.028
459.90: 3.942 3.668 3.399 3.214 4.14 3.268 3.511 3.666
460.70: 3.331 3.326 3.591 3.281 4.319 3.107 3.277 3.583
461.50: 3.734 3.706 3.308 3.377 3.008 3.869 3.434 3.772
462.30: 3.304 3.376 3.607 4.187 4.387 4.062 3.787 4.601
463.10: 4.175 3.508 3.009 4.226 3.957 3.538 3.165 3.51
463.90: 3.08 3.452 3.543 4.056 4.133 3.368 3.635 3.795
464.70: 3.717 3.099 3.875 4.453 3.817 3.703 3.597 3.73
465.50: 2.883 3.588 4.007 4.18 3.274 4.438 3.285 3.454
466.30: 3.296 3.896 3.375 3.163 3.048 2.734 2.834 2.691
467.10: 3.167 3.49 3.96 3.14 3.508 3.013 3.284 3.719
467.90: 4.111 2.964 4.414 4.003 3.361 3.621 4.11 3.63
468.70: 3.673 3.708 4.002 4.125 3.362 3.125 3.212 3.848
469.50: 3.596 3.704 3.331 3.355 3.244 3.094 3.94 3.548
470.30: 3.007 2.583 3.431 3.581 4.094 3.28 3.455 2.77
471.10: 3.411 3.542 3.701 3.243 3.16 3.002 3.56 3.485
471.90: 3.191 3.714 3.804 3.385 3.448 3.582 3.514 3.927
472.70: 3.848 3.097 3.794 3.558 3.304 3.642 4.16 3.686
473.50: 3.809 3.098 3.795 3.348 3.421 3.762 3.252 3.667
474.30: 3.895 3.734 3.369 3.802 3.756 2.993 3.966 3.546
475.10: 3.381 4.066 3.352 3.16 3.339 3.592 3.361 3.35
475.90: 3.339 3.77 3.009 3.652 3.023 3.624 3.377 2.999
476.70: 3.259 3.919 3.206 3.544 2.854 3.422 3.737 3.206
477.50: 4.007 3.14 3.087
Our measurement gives 0.103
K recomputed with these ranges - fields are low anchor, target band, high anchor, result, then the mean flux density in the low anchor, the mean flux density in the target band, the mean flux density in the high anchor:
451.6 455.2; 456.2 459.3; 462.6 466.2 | 0.05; 3.5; 3.54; 3.73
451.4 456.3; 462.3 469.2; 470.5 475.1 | -0.19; 3.51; 3.62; 3.53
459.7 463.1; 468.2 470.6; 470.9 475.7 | 0.02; 3.61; 3.52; 3.52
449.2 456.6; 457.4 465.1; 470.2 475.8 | -0.17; 3.56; 3.61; 3.5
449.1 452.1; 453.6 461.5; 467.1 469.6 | 0.31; 3.67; 3.51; 3.62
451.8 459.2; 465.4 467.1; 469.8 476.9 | 0.05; 3.5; 3.39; 3.48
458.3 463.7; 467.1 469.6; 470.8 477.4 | -0.07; 3.57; 3.62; 3.48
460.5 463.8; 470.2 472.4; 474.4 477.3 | 0.08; 3.64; 3.38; 3.44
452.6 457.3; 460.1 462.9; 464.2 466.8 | -0.02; 3.44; 3.58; 3.62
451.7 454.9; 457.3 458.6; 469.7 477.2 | -0.04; 3.51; 3.61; 3.47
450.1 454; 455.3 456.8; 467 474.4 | 0.03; 3.6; 3.51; 3.52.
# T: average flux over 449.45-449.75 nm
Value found 3.34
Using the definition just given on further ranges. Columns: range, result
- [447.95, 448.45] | 3.1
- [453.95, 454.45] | 3.52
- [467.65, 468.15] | 3.7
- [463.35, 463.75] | 3.72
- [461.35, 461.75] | 3.58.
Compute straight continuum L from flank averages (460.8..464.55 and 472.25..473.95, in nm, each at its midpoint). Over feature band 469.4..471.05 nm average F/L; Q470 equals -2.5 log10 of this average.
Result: 0.067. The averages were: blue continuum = 3.65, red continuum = 3.59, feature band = 3.39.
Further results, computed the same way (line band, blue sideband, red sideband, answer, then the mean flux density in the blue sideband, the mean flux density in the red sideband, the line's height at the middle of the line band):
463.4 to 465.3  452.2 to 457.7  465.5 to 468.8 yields -0.05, 3.47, 3.51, 3.5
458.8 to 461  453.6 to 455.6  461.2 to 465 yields 0.03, 3.47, 3.66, 3.59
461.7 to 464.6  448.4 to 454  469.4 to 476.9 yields -0.05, 3.57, 3.48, 3.52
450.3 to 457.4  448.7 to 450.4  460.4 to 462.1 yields -0.02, 3.46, 3.49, 3.47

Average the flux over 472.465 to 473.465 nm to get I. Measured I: 3.66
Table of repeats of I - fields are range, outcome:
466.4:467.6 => 3.21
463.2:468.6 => 3.56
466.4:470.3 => 3.48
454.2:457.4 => 3.42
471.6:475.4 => 3.57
